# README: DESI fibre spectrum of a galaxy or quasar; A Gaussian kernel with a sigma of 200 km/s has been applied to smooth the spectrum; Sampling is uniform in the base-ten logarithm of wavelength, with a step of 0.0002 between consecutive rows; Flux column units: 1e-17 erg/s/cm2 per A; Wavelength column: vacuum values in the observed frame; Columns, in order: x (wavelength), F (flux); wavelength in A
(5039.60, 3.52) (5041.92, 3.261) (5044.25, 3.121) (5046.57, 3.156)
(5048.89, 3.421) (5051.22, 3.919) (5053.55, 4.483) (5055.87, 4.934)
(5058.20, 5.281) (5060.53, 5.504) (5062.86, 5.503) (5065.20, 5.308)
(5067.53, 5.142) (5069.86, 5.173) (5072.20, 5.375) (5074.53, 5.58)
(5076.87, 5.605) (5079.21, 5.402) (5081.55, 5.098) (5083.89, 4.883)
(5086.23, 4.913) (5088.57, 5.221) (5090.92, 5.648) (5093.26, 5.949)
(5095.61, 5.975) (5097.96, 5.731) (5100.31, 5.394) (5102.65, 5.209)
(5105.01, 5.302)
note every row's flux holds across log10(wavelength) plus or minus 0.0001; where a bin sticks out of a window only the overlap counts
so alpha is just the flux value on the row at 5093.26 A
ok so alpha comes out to 5.949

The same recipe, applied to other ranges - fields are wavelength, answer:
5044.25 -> 3.121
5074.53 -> 5.58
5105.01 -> 5.302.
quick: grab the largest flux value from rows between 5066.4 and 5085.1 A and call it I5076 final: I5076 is 5.605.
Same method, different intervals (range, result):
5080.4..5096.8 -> 5.975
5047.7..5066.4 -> 5.504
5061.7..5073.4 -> 5.503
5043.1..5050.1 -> 3.421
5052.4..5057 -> 4.934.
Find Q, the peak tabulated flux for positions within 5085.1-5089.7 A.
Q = 5.221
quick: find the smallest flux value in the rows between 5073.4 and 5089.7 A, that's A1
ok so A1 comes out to 4.883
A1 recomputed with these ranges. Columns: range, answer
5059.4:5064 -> 5.503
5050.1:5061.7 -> 3.919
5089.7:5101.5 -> 5.394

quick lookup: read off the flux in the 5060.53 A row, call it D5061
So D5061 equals 5.504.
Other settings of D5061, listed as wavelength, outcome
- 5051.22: 3.919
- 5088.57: 5.221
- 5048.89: 3.421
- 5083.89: 4.883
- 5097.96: 5.731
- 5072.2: 5.375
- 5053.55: 4.483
